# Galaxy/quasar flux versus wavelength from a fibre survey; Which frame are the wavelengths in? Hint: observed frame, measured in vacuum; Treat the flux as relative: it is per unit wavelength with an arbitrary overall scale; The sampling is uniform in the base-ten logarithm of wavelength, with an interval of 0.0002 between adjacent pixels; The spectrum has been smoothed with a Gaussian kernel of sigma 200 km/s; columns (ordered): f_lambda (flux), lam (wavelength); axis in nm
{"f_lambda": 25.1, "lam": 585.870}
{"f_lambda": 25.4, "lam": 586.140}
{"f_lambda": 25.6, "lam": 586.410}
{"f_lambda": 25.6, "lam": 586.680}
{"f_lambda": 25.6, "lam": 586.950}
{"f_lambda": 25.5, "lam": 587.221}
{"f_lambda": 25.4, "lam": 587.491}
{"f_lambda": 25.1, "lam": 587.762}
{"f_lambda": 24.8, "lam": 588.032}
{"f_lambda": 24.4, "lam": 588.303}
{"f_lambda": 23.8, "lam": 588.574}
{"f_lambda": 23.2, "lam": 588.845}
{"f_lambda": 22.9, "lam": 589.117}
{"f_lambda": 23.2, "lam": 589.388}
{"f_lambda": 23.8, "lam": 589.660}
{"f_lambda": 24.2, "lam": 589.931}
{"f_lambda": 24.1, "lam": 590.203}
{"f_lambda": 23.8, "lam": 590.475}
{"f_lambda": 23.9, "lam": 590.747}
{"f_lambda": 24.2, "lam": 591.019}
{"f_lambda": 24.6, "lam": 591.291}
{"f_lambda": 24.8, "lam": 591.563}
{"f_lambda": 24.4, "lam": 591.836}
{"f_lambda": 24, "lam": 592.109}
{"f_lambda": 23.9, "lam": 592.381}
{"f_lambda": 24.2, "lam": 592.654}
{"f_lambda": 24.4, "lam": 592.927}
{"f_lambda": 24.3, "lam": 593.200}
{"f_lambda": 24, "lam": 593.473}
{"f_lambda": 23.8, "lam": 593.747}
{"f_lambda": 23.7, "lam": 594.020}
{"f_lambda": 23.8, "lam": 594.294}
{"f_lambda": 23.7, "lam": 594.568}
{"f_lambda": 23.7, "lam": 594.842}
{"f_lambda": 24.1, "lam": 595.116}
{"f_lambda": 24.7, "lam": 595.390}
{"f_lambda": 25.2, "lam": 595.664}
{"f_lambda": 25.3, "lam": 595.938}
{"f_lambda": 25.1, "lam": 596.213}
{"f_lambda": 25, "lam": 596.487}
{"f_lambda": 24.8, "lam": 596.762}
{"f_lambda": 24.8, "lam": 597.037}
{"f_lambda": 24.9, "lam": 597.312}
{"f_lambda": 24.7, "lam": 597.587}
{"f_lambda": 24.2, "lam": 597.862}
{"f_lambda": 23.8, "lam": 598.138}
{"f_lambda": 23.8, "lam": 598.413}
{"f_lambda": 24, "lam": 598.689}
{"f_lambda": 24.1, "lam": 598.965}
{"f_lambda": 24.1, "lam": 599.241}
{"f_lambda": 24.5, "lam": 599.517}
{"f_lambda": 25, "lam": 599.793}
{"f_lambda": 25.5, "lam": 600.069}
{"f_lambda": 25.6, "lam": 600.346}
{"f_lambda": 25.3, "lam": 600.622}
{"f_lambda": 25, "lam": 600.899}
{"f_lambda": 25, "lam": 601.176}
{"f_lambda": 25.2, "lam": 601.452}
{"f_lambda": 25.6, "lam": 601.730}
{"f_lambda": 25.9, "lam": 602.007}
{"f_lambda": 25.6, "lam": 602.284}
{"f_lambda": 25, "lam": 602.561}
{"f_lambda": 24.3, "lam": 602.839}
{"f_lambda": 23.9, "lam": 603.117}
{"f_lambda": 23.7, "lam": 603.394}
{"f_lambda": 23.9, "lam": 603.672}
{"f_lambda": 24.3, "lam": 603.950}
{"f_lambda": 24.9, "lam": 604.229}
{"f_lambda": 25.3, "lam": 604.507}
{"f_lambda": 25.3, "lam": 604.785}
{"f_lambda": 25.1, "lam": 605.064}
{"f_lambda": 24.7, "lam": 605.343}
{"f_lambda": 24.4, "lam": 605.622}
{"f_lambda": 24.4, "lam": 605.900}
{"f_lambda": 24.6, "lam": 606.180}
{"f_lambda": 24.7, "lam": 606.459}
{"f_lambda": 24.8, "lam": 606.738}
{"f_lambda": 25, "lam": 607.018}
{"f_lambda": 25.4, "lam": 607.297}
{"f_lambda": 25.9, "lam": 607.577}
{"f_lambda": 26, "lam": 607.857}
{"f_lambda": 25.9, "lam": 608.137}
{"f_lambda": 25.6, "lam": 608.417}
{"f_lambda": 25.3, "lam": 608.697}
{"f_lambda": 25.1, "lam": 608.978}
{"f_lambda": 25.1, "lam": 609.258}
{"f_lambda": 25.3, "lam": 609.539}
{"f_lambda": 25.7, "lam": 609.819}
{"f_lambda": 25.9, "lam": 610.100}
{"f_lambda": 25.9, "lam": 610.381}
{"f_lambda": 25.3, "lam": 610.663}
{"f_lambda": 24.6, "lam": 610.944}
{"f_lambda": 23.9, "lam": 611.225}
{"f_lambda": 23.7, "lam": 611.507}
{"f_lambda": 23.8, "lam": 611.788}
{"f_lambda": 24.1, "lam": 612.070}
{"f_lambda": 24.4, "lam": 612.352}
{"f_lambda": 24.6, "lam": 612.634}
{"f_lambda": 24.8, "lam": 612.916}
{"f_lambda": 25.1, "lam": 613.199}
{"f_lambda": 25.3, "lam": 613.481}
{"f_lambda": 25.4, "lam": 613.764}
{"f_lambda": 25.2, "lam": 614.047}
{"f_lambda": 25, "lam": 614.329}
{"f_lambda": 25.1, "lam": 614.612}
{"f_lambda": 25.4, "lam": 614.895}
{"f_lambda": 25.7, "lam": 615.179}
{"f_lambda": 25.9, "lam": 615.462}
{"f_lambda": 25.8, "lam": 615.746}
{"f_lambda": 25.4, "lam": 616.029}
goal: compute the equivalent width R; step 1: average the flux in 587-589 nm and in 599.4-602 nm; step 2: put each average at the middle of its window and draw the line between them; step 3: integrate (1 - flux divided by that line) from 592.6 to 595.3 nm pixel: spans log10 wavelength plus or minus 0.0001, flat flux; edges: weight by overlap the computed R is 0.10 nm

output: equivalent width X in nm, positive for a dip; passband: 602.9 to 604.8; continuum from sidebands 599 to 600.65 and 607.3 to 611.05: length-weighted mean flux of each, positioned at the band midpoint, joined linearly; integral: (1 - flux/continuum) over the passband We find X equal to 0.058 nm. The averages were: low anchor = 24.9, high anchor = 25.5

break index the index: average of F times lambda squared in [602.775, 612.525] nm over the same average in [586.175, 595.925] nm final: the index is 1.1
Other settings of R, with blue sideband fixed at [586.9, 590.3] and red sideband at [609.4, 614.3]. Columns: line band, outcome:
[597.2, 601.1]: -0.01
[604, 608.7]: -0.07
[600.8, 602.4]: -0.05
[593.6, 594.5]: 0.02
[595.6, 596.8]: -0.03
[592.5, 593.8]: 0.01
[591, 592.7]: 0.00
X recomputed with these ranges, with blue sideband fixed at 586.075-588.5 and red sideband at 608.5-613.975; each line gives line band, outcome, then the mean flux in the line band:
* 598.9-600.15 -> 0.022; 24.6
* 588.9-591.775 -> 0.142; 23.9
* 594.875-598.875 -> 0.085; 24.6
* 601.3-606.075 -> 0.043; 24.8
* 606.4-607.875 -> -0.018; 25.3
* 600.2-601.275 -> -0.008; 25.2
